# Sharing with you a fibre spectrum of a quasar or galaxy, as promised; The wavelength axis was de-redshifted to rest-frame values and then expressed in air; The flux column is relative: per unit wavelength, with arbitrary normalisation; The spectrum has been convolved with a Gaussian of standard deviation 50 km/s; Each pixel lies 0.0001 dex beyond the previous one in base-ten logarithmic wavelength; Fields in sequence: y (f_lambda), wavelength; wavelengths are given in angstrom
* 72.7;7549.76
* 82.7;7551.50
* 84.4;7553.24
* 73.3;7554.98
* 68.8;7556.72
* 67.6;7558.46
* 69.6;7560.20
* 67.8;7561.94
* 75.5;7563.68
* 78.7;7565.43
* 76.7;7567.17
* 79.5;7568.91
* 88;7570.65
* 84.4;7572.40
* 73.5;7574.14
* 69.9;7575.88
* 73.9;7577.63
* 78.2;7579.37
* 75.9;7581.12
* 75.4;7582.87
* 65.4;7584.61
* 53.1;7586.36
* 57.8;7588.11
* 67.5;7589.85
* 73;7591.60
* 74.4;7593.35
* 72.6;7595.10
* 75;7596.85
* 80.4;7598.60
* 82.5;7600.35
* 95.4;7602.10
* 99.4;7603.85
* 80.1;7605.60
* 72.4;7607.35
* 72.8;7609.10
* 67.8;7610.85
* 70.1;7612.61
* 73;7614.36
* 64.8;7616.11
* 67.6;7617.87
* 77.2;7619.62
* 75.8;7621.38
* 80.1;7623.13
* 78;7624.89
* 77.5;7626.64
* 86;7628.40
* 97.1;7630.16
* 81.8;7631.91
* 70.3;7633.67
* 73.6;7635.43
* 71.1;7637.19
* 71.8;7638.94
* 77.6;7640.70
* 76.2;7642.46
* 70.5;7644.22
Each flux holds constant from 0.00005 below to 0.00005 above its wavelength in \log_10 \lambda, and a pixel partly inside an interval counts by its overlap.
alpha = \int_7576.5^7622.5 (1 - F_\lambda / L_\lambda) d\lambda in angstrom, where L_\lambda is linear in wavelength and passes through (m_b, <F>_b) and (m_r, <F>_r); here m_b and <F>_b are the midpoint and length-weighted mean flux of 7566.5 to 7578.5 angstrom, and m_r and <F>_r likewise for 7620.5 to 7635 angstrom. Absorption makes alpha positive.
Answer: 3.1 angstrom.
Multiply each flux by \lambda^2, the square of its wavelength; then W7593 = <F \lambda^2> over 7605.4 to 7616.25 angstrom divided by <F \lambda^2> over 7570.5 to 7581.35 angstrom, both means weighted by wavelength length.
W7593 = 0.94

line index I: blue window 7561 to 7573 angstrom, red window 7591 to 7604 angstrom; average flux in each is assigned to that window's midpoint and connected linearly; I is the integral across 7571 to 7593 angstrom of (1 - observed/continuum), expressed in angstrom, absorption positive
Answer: 2.3 angstrom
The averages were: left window 78.4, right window 80.8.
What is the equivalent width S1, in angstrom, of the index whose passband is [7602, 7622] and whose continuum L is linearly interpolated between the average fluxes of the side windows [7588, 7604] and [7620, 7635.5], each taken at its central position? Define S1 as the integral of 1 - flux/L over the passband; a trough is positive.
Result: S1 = 0.9 angstrom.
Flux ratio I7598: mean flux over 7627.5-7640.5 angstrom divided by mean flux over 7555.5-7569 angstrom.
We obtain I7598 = 1.1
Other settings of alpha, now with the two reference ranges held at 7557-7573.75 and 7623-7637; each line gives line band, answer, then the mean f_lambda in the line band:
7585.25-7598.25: 1.6 angstrom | 68.1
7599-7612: -0.4 angstrom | 81.2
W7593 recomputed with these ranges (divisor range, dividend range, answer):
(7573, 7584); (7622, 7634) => 1.11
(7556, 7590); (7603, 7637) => 1.08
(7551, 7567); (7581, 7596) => 0.92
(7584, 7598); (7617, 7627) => 1.13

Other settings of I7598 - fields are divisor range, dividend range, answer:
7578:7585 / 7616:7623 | 0.98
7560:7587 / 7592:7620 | 1.03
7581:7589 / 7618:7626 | 1.19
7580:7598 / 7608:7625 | 1.05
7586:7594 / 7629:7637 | 1.22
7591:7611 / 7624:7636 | 1.02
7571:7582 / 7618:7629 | 1.02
